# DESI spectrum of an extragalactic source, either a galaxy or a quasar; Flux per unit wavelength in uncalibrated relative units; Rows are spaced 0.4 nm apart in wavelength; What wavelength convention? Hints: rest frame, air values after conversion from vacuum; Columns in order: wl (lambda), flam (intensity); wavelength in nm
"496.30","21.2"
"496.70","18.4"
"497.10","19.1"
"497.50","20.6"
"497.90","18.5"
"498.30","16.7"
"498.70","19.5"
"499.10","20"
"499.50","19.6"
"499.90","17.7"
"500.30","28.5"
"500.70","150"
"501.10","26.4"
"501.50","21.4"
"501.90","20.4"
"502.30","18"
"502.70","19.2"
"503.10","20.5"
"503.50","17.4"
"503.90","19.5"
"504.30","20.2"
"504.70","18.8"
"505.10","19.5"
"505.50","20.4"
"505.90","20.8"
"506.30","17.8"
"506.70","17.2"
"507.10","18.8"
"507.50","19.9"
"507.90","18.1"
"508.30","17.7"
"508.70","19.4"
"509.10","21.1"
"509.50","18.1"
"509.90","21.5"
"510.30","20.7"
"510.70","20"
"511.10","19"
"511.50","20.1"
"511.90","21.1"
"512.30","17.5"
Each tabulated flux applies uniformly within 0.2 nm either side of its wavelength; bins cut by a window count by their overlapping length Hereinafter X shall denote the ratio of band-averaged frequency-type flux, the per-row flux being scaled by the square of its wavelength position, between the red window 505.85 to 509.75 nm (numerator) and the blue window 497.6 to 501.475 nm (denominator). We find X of 0.6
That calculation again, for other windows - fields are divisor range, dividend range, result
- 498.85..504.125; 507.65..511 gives 0.66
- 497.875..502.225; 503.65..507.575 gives 0.60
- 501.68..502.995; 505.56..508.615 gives 0.99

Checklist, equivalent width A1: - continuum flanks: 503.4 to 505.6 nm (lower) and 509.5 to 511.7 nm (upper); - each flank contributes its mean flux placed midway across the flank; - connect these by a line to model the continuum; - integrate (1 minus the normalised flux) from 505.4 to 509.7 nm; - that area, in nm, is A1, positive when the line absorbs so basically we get 0.15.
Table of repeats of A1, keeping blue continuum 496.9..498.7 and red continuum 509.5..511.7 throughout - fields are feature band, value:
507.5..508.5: 0.08 nm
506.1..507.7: 0.10 nm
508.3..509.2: 0.01 nm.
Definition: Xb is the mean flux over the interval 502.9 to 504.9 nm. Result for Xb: 19.3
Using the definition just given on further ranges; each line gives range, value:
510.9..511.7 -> 19.6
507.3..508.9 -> 18.8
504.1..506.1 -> 19.9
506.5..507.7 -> 18.6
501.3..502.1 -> 20.9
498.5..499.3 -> 19.8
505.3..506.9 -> 19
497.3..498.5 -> 18.6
